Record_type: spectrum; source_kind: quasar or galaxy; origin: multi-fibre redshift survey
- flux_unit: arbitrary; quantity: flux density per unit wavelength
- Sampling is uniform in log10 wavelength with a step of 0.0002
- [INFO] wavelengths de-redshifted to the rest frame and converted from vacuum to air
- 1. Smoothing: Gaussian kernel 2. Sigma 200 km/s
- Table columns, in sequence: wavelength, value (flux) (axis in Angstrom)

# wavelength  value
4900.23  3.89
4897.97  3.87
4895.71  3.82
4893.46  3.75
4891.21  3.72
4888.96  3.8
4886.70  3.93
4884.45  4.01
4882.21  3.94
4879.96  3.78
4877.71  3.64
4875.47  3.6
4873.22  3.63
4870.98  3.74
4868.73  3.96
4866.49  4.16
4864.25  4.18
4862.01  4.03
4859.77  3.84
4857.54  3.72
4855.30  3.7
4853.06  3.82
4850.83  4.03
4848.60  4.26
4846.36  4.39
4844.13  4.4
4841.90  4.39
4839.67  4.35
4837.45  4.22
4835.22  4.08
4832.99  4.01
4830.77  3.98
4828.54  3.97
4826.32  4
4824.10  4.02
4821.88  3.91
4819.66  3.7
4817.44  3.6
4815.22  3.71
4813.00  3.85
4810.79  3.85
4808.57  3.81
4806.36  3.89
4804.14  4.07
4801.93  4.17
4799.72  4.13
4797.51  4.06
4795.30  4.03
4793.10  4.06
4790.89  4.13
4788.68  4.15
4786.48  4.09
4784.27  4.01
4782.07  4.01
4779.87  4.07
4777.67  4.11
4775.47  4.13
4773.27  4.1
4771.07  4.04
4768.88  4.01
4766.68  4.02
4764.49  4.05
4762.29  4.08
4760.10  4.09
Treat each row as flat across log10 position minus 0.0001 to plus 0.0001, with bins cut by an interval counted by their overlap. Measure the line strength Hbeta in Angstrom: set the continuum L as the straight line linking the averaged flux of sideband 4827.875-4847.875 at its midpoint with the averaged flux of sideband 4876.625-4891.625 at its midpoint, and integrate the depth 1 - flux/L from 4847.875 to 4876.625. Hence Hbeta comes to 0.8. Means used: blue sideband 4.2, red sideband 3.84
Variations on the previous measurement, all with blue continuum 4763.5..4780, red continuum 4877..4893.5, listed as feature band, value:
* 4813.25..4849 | -1.0 Angstrom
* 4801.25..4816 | 0.3 Angstrom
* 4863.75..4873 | -0.2 Angstrom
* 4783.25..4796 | -0.2 Angstrom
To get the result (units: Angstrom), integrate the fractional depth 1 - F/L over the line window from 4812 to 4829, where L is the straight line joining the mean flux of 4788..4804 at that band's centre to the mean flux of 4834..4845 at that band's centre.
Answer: 1.5 Angstrom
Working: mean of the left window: 4.1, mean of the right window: 4.28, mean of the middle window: 3.84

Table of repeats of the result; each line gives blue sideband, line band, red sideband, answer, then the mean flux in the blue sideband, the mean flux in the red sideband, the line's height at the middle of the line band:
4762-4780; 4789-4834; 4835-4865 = 1.5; 4.07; 4.1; 4.08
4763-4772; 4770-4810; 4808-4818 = -1.6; 4.03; 3.77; 3.9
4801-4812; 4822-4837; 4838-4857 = 0.2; 3.95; 4.16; 4.07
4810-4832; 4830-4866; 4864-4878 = -2.3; 3.86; 3.84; 3.85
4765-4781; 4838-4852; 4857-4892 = -1.4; 4.07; 3.86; 3.92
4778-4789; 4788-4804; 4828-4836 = -0.2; 4.06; 4.01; 4.05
